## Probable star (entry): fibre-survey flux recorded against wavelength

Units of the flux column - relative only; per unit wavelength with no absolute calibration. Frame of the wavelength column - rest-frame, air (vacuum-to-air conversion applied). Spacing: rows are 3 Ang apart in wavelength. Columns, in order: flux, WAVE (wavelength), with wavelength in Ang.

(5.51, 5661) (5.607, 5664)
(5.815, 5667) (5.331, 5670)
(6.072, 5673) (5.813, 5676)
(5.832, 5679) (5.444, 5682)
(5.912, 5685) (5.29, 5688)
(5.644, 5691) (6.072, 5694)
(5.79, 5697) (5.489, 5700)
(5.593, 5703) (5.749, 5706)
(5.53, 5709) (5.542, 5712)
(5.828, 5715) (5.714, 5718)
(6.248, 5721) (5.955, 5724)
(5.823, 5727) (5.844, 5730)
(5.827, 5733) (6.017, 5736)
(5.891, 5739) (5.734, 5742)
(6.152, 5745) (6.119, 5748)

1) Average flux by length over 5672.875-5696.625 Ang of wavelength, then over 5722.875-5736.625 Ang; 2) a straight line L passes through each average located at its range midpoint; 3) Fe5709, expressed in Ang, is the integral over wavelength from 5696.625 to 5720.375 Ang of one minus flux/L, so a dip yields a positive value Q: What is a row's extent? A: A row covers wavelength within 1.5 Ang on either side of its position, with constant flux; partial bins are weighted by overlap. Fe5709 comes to 0.6 Ang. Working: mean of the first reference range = 5.74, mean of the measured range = 5.67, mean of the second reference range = 5.88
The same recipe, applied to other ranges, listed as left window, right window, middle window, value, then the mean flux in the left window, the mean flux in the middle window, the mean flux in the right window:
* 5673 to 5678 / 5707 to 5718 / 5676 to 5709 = 0.6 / 5.89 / 5.68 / 5.65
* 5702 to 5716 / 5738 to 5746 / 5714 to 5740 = -0.5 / 5.64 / 5.91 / 5.91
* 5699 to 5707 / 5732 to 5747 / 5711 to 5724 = -0.3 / 5.61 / 5.86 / 5.93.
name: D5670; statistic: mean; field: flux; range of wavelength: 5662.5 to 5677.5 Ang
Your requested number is 5.73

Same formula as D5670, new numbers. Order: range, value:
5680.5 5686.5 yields 5.68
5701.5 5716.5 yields 5.65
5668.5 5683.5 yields 5.7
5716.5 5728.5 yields 5.93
